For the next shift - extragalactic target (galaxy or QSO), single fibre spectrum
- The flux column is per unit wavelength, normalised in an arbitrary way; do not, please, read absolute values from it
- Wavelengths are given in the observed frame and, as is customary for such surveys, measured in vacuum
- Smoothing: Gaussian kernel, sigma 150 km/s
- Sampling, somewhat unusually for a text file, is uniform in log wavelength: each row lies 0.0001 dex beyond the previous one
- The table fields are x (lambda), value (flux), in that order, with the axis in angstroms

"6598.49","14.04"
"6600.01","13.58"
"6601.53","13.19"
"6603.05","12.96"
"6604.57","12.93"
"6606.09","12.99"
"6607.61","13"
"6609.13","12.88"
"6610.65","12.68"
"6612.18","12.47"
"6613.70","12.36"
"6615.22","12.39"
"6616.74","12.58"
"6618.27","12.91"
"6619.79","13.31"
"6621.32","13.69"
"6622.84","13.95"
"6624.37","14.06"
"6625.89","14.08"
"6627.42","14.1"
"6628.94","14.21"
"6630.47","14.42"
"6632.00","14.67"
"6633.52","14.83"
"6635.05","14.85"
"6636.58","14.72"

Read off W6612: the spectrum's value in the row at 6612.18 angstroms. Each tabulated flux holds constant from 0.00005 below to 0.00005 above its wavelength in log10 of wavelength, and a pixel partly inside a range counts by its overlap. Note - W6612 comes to 12.47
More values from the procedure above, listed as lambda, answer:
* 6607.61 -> 13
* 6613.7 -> 12.36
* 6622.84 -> 13.95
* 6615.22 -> 12.39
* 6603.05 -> 12.96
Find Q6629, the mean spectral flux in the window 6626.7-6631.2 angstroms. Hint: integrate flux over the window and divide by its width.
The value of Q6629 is 14.3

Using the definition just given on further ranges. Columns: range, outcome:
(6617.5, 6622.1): 13.3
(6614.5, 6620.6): 12.8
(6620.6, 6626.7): 14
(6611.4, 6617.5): 12.5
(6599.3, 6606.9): 13.1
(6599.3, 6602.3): 13.4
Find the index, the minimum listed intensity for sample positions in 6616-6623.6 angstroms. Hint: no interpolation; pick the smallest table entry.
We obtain 12.58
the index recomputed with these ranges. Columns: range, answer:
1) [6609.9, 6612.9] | 12.47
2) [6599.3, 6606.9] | 12.93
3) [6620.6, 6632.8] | 13.69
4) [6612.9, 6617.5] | 12.36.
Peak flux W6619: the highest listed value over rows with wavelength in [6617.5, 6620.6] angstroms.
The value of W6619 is 13.31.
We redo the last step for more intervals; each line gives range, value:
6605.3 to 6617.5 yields 13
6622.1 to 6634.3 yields 14.83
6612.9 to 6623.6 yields 13.95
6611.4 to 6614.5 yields 12.47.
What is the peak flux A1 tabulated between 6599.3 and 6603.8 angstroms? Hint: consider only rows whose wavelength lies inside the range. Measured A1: 13.58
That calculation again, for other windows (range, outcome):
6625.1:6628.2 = 14.1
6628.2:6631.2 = 14.42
